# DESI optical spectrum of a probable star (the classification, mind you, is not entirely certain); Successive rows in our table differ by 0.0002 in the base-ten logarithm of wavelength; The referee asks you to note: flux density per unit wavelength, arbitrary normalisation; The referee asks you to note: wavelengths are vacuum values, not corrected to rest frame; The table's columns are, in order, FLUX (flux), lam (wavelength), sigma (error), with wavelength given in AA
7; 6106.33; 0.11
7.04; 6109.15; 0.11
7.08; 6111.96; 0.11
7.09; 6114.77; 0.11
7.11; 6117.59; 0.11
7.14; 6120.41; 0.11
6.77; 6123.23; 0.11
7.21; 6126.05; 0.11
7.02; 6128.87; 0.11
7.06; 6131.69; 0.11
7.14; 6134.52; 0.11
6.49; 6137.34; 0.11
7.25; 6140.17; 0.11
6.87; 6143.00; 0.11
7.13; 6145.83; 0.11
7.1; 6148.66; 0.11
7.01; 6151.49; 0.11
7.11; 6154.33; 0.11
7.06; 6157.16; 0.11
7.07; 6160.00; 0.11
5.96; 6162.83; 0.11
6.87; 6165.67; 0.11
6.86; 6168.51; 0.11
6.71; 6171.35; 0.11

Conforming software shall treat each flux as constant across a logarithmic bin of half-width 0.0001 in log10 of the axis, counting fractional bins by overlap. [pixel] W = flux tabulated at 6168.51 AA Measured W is 6.86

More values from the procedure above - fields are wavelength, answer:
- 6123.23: 6.77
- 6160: 7.07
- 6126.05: 7.21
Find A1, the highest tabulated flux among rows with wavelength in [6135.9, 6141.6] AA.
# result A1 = 7.25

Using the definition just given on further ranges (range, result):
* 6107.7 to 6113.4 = 7.08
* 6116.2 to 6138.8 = 7.21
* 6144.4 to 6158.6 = 7.13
